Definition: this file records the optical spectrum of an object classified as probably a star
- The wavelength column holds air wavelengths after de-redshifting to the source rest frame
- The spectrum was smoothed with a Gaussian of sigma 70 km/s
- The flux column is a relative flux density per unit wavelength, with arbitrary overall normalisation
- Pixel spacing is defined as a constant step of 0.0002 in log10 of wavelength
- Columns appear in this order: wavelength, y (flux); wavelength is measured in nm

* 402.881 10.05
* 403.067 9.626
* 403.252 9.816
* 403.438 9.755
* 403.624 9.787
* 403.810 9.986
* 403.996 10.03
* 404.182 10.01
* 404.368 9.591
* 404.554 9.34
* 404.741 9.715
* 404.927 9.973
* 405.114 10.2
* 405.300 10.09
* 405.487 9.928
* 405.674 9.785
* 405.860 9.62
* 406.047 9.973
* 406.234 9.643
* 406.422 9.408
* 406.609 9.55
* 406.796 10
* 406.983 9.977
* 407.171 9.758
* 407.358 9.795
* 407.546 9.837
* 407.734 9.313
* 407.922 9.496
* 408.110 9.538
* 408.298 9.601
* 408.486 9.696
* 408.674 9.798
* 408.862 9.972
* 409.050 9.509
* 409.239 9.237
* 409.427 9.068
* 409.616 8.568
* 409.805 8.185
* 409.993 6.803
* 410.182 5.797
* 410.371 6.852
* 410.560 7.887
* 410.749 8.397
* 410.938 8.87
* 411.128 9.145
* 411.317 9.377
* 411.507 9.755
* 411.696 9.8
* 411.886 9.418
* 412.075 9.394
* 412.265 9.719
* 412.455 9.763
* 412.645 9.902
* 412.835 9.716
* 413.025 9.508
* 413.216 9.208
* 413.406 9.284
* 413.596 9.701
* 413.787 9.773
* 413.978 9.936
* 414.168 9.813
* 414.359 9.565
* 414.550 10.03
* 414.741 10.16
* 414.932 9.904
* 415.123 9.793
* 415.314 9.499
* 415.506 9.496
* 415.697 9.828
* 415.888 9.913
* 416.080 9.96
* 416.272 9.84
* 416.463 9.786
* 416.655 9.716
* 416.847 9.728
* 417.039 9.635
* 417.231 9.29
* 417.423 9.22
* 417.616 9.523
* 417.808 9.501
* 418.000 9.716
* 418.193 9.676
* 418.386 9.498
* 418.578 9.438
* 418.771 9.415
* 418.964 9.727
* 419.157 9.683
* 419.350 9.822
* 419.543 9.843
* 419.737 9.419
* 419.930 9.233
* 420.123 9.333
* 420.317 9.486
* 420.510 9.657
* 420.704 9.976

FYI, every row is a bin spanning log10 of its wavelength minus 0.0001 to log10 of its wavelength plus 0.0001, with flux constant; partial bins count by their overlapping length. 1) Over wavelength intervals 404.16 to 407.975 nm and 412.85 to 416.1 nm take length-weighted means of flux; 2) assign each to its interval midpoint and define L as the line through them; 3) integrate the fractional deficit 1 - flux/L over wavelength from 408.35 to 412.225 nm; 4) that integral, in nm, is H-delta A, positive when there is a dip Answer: 0.375 nm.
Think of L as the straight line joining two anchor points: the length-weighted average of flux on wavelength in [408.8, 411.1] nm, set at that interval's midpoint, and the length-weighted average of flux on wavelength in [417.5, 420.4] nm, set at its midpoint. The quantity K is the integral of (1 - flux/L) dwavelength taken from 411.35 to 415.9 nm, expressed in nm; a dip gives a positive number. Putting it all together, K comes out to -0.47 nm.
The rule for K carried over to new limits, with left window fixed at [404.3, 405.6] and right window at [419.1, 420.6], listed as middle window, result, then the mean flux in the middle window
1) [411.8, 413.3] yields 0.02 nm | 9.58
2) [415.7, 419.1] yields -0.01 nm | 9.63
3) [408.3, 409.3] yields 0.01 nm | 9.65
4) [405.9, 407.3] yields 0.01 nm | 9.75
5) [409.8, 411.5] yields 0.30 nm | 8.01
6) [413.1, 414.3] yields 0.01 nm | 9.61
